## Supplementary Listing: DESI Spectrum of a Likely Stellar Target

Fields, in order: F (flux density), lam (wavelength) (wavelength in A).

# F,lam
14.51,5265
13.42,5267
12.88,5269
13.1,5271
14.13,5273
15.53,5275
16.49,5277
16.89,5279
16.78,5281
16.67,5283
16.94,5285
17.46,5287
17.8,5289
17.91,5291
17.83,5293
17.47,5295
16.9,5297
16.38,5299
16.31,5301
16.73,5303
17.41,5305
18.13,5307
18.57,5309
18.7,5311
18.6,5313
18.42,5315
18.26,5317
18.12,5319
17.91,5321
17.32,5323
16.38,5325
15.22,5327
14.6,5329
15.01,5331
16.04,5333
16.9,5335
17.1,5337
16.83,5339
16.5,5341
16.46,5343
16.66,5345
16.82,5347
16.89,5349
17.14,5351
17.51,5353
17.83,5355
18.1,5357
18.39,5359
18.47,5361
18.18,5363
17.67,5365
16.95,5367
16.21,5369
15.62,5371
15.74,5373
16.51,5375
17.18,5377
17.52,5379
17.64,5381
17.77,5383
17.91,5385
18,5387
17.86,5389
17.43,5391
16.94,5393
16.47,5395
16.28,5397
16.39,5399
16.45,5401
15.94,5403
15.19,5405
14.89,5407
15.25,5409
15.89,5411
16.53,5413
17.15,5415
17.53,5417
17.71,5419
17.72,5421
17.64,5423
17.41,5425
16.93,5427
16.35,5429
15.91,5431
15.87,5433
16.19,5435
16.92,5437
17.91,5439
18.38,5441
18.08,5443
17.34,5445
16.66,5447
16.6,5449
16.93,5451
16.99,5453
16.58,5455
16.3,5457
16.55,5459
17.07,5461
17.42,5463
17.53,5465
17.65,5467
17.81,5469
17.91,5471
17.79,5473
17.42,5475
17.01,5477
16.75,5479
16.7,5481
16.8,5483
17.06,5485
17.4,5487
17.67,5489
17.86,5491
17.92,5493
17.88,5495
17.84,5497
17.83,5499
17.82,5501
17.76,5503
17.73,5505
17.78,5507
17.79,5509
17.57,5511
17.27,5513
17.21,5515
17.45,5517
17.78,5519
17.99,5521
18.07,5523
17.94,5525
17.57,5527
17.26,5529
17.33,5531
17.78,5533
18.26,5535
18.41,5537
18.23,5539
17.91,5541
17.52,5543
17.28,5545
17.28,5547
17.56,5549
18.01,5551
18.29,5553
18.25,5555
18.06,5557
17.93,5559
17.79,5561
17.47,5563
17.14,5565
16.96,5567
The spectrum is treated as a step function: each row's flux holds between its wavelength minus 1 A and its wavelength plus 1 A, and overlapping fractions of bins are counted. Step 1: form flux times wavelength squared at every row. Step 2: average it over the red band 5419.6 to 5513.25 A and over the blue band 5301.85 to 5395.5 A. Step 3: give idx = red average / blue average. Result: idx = 1.05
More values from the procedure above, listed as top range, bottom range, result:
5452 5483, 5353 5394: 1.02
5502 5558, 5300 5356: 1.12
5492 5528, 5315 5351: 1.13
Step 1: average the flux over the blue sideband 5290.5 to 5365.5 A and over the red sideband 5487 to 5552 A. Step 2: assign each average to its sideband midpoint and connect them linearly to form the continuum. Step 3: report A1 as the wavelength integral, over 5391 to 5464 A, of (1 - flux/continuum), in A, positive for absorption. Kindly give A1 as 3.16 A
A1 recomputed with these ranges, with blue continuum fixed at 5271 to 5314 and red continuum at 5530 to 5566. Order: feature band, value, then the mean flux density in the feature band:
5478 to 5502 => 0.2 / 17.5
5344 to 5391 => -0.2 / 17.3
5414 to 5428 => 0.0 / 17.4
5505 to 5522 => 0.1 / 17.6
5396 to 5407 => 0.9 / 15.9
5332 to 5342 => 0.3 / 16.7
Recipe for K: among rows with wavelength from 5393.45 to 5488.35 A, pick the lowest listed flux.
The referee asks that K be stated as 14.89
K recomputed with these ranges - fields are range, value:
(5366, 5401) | 15.62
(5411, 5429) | 15.89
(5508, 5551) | 17.21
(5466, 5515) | 16.7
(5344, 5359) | 16.66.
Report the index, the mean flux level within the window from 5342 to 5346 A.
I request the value 16.6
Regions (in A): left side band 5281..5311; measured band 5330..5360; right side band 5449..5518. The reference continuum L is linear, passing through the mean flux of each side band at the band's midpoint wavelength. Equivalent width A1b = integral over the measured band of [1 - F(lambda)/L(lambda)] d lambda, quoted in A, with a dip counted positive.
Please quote 0.71 A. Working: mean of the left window 17.4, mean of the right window 17.4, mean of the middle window 16.9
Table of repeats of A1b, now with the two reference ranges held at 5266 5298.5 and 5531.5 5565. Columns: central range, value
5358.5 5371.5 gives -0.6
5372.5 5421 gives 0.2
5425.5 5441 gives 0.3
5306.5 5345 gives -1.6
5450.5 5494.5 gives 0.3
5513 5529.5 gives 0.0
